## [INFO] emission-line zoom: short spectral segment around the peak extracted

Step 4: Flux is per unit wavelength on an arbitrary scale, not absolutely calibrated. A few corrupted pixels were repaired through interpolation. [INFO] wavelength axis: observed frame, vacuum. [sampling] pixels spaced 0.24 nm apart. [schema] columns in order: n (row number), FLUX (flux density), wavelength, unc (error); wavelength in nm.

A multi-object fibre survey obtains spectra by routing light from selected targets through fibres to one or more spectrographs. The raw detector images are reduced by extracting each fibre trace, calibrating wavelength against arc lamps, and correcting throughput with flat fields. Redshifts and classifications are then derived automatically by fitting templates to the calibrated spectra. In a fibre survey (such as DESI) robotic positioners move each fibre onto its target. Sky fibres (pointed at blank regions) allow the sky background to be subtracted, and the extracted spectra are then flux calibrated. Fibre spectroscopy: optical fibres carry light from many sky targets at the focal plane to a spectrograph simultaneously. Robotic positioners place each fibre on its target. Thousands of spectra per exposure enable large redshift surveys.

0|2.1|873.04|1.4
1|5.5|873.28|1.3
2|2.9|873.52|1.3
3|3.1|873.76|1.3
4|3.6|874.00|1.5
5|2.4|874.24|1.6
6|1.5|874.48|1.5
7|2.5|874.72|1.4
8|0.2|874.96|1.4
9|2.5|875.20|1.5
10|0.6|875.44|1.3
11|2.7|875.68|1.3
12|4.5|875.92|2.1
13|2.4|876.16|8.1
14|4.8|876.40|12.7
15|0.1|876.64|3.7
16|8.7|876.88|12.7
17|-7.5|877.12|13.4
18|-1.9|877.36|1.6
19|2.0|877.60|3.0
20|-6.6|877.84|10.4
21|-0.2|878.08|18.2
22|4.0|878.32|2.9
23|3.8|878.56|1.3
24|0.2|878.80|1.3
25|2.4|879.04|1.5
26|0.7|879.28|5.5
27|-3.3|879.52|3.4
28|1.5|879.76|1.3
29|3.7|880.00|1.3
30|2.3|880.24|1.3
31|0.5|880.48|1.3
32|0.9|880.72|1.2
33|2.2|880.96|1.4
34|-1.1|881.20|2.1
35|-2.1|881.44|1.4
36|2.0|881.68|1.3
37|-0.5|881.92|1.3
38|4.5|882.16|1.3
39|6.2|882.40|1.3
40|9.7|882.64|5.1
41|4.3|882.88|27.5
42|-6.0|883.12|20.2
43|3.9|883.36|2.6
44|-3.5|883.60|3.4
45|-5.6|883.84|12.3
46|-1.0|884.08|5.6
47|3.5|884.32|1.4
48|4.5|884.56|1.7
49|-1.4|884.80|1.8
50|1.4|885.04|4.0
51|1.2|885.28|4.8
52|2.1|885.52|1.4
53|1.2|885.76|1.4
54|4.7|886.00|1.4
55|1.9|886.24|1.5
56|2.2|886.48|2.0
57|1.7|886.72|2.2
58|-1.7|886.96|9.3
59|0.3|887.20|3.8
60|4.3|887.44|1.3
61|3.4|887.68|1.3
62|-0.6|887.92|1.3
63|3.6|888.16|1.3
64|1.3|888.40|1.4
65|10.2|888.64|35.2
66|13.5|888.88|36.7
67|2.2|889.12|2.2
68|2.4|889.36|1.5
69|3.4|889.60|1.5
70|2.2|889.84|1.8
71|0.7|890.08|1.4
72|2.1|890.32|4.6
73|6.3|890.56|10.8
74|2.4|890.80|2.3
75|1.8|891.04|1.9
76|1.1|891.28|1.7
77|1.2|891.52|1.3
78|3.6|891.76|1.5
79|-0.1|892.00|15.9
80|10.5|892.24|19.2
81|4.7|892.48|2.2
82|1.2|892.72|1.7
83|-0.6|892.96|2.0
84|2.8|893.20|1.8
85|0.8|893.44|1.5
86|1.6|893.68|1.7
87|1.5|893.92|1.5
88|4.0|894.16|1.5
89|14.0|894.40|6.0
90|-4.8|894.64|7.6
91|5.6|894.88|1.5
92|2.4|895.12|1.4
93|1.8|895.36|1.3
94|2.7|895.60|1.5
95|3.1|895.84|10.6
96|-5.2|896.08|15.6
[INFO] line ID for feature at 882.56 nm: H-gamma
